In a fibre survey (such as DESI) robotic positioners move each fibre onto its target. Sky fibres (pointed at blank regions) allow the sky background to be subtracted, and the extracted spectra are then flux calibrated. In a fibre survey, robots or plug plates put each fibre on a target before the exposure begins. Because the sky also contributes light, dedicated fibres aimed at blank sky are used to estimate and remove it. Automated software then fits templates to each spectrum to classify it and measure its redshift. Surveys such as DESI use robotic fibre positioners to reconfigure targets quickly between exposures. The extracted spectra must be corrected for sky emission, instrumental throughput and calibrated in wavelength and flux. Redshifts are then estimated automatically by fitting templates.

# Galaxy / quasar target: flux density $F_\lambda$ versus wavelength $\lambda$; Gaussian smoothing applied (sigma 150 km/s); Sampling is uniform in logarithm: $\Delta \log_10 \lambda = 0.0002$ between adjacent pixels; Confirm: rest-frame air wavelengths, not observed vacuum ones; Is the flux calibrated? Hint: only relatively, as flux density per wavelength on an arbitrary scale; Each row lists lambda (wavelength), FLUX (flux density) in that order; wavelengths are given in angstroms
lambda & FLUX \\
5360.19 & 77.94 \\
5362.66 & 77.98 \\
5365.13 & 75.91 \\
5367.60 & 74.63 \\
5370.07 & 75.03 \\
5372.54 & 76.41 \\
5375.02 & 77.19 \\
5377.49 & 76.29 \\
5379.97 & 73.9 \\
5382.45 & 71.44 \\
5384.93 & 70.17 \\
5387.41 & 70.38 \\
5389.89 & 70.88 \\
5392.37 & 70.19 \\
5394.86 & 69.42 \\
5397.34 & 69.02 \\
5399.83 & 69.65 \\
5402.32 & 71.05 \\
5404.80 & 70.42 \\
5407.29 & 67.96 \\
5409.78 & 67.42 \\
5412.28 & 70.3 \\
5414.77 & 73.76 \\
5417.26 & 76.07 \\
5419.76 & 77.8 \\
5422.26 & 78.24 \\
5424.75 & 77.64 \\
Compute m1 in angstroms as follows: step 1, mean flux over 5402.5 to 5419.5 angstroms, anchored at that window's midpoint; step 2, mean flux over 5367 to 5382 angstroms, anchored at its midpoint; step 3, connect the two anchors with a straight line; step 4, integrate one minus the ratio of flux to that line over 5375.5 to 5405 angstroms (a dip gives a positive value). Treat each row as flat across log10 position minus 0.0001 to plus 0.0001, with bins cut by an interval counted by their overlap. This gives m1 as 1.0 angstroms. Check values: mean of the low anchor 75.4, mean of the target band 71.3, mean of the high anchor 71.4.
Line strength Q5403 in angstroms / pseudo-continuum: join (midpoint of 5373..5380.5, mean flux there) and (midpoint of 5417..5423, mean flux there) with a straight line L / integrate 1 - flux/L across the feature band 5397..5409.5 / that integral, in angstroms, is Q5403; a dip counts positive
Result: 1.2 angstroms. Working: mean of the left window 76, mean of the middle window 69.5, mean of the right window 77.4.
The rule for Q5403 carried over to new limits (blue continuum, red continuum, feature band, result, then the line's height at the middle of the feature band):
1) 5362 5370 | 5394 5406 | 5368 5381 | -0.2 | 74.4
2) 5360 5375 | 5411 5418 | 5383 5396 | 0.8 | 74.8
